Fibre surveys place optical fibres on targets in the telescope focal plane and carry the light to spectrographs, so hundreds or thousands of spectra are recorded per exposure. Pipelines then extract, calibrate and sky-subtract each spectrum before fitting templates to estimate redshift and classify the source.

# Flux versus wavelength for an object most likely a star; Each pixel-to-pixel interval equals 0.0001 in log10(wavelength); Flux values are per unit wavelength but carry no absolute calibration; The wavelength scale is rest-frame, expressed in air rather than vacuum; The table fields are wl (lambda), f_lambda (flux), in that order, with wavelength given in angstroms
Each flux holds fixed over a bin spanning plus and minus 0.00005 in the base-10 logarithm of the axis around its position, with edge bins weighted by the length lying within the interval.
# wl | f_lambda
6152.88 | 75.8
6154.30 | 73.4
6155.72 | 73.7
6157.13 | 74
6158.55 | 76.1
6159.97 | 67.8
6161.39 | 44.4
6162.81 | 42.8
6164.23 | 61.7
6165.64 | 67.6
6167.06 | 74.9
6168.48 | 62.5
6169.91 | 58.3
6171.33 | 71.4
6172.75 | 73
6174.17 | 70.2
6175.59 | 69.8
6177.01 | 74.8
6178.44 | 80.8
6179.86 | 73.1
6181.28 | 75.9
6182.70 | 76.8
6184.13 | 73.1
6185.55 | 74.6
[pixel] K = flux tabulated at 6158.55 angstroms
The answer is 76.1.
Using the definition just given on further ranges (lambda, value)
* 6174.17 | 70.2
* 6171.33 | 71.4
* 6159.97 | 67.8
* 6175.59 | 69.8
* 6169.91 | 58.3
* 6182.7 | 76.8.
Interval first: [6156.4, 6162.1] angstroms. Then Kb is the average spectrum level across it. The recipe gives 65.6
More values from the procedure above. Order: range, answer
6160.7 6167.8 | 58.4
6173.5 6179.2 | 73.9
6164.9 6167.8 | 71.3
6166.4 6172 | 66.6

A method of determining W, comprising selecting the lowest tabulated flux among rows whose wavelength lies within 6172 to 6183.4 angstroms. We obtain 69.8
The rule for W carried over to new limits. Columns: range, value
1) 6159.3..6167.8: 42.8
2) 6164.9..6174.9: 58.3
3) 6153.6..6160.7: 67.8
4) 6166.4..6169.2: 62.5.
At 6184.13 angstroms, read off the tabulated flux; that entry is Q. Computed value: 73.1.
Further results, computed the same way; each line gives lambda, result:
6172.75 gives 73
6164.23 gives 61.7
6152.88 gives 75.8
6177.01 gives 74.8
